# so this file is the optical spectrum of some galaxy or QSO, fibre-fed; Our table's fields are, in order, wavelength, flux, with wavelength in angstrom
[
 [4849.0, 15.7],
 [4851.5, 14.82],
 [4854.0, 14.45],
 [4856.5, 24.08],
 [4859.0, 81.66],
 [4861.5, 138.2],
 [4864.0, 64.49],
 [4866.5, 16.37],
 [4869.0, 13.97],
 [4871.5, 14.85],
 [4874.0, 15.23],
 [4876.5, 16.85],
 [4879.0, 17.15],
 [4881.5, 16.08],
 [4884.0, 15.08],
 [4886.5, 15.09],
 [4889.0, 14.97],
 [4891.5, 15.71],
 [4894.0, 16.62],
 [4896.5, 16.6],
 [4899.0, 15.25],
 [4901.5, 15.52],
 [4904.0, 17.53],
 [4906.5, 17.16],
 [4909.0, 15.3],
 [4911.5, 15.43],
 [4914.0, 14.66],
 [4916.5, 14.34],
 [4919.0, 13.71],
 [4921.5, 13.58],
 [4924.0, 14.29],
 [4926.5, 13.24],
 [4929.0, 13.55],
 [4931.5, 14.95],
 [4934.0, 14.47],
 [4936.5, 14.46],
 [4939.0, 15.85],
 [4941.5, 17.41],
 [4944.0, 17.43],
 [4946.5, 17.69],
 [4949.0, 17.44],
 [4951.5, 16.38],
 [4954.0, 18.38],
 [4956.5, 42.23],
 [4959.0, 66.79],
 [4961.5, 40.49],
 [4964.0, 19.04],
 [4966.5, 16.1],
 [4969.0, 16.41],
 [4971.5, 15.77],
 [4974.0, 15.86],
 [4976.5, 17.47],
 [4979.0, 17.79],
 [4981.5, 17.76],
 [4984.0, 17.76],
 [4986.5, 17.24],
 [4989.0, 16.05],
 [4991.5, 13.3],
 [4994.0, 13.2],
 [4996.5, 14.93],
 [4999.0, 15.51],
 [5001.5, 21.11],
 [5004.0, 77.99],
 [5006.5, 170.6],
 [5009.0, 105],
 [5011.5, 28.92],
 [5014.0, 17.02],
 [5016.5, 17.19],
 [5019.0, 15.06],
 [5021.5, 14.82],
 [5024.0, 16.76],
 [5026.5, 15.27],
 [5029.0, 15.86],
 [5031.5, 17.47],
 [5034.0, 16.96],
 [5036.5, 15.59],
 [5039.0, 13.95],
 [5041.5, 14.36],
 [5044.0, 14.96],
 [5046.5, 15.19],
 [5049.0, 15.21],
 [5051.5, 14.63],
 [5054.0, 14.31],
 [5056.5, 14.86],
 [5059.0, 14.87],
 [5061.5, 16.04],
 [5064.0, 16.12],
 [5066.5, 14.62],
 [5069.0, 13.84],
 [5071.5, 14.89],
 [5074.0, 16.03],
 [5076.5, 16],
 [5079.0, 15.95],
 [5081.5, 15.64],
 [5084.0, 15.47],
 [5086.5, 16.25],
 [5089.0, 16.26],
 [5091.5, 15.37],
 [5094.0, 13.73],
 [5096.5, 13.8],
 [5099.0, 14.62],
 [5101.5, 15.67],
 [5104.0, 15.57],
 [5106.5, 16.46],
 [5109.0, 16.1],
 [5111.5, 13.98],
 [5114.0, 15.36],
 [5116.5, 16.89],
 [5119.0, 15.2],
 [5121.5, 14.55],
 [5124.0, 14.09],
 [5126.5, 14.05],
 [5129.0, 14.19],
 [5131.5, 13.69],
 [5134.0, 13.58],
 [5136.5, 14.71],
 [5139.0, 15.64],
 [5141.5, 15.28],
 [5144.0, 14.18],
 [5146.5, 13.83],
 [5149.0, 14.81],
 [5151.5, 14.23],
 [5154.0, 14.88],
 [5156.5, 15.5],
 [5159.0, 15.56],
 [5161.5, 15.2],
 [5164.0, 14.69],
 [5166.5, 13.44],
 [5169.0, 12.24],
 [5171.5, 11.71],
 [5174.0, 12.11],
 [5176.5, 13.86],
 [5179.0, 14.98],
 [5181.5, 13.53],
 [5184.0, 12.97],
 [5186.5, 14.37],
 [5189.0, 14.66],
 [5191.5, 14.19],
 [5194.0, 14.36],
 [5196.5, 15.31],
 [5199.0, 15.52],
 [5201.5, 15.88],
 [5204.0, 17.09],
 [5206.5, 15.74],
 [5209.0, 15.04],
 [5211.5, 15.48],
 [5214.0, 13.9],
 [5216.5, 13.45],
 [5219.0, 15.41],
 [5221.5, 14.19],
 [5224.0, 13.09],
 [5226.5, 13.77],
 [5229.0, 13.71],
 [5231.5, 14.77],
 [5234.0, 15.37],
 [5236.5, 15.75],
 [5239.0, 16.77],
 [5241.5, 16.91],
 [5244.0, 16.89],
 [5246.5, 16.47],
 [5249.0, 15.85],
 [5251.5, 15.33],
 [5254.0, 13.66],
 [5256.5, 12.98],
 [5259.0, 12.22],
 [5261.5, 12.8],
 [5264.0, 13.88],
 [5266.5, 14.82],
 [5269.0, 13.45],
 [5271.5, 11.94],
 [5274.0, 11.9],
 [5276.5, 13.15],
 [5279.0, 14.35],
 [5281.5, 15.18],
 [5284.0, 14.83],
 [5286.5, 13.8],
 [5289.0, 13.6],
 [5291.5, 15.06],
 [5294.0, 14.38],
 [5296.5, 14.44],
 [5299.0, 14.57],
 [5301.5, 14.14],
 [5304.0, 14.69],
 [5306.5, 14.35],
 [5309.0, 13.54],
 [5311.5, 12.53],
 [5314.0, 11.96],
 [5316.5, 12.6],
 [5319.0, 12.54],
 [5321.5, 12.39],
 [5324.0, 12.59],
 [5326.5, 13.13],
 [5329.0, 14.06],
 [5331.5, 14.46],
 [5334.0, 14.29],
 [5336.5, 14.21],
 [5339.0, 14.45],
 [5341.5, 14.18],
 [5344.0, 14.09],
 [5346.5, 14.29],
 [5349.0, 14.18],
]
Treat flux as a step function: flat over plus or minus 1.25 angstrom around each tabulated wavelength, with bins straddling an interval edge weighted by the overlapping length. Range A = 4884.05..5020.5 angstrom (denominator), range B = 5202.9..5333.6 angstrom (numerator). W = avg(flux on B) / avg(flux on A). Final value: 0.6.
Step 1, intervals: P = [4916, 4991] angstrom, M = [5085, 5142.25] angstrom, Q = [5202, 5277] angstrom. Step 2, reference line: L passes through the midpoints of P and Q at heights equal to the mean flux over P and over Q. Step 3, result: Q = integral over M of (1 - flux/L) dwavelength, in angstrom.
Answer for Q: 5.86 angstrom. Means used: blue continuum 19.5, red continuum 14.6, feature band 15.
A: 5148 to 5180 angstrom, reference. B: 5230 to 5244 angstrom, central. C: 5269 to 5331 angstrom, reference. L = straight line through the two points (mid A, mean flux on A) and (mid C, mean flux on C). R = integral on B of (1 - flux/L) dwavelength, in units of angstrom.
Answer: -2.2 angstrom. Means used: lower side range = 14.1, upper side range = 13.6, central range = 16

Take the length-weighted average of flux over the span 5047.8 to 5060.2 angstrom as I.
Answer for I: 14.8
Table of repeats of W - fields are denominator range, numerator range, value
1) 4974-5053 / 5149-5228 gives 0.55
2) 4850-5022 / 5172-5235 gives 0.57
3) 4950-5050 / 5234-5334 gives 0.53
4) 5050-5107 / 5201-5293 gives 0.95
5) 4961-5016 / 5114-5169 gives 0.46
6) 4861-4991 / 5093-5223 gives 0.71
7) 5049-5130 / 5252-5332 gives 0.89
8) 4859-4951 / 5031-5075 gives 0.72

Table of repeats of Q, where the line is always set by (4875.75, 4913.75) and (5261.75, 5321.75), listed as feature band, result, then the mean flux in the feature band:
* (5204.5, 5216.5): -0.7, 15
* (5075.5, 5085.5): -0.6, 15.8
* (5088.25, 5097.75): 0.1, 14.7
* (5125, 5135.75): 0.5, 13.9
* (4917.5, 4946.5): 1.5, 14.9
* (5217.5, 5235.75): -0.4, 14.4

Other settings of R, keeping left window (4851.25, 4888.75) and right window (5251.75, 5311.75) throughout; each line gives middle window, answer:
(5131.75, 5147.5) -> 4.4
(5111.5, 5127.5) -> 4.6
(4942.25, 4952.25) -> 3.9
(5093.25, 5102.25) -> 3.1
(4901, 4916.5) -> 7.4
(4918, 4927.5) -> 5.1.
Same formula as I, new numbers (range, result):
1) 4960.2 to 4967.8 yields 25.4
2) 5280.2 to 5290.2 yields 14.4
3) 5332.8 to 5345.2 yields 14.2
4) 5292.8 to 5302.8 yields 14.4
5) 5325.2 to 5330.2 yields 13.6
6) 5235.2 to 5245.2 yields 16.6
